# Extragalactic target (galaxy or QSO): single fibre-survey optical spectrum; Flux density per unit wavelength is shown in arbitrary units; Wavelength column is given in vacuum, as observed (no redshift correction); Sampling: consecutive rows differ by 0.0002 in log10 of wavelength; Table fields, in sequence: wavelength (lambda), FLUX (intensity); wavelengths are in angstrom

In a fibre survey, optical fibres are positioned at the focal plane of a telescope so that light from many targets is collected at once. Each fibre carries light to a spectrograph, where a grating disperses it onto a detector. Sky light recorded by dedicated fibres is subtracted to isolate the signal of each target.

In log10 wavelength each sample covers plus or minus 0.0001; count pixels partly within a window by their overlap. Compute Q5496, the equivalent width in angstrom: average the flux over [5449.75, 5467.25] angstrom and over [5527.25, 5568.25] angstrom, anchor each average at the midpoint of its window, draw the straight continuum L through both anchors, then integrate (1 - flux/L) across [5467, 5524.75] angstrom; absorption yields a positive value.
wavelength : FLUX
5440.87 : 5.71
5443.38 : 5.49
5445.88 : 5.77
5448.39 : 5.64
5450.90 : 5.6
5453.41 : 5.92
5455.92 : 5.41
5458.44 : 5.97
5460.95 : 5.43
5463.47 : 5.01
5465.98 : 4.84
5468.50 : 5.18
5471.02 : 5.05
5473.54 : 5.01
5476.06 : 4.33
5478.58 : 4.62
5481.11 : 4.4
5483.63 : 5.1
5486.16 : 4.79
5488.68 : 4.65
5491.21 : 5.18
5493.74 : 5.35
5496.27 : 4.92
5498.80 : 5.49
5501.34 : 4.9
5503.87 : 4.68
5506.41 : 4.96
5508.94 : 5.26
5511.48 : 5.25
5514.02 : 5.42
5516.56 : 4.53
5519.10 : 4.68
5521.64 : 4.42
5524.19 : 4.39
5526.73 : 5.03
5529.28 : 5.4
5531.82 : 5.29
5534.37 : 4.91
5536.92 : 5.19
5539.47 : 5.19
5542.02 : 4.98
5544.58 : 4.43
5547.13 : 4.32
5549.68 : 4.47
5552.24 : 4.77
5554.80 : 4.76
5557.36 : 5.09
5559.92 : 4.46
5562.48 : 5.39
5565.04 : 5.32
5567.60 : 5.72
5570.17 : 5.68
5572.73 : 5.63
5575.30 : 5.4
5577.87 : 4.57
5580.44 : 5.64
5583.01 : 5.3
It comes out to 3.8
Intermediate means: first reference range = 5.45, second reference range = 4.97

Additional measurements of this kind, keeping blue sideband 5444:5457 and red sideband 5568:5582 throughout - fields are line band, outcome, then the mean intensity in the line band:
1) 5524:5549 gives 2.5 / 4.93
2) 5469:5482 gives 2.1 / 4.72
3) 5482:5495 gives 1.4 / 5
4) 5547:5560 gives 1.8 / 4.69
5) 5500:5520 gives 2.1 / 4.97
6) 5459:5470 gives 0.9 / 5.17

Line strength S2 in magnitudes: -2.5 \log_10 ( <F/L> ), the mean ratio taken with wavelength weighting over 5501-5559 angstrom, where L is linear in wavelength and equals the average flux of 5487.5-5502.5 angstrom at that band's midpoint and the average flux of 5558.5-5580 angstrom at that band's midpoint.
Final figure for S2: 0.06 mag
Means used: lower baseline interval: 5.08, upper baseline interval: 5.28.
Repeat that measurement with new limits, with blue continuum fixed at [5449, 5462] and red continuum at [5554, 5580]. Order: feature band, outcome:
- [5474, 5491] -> 0.183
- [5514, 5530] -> 0.135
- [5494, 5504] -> 0.088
